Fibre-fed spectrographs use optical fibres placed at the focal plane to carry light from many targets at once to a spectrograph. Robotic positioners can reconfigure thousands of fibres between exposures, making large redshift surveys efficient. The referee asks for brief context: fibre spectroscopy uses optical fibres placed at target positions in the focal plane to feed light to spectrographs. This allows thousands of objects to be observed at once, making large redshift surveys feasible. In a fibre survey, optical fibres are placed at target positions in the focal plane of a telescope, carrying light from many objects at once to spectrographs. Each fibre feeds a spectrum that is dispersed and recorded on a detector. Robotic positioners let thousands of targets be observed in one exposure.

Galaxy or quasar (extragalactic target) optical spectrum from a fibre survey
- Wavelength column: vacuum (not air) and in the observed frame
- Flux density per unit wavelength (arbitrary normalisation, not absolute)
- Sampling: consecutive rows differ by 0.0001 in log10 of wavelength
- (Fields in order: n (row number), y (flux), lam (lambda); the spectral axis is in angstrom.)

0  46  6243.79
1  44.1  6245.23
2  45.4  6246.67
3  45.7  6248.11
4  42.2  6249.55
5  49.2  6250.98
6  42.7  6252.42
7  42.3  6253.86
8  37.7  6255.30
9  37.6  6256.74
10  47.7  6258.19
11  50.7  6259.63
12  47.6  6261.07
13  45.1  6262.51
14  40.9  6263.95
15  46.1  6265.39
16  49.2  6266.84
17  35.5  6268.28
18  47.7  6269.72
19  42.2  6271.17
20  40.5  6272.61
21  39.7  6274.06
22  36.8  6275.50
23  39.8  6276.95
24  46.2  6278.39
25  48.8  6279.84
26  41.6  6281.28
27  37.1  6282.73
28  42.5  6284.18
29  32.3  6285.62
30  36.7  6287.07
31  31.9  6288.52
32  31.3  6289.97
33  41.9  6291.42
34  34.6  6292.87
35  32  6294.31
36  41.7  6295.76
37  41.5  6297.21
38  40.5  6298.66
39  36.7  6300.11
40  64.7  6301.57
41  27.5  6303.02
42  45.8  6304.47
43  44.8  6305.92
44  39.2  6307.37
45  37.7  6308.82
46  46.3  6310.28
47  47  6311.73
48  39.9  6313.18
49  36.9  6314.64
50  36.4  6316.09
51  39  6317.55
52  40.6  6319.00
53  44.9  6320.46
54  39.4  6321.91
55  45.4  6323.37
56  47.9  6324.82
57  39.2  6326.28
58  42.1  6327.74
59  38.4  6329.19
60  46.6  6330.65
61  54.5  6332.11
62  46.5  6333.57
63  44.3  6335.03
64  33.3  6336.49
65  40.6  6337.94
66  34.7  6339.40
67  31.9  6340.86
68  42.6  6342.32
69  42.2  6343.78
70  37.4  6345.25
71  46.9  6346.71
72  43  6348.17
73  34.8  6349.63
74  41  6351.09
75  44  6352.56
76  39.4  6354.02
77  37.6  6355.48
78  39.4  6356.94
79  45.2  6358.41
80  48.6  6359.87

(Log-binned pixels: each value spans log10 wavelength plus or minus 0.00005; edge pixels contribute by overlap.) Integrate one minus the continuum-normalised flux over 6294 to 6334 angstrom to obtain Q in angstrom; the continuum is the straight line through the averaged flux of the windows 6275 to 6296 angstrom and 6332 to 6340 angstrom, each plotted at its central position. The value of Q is -2.20 angstrom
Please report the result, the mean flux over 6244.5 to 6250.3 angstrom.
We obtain 44.4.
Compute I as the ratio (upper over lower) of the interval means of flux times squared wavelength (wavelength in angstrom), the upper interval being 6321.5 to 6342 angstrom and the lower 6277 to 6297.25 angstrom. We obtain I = 1.10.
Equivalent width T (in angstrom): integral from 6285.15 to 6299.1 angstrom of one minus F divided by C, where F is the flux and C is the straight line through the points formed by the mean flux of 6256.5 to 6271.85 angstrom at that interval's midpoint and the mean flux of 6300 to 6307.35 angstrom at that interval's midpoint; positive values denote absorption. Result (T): 2.5 angstrom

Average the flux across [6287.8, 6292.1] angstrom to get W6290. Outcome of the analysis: 34.9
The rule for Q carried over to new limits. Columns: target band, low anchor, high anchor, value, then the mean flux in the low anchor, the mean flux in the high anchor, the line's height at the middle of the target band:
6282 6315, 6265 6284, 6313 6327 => 1.57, 42.3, 41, 41.6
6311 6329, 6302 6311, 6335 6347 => -0.60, 41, 38.8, 40.1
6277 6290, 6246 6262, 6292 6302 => 0.91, 44.4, 41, 42.1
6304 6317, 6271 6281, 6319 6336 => 0.59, 42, 44.1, 43.4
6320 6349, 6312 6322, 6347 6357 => -1.40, 39.9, 40.3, 40.1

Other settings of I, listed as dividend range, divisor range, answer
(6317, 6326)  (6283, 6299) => 1.17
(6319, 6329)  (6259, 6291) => 1.05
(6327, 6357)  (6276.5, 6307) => 1.04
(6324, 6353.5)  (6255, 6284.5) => 0.99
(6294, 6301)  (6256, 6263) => 0.87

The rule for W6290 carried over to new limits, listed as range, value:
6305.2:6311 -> 42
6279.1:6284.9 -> 42.5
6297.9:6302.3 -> 47.2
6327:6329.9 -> 40.3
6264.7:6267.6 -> 47.4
